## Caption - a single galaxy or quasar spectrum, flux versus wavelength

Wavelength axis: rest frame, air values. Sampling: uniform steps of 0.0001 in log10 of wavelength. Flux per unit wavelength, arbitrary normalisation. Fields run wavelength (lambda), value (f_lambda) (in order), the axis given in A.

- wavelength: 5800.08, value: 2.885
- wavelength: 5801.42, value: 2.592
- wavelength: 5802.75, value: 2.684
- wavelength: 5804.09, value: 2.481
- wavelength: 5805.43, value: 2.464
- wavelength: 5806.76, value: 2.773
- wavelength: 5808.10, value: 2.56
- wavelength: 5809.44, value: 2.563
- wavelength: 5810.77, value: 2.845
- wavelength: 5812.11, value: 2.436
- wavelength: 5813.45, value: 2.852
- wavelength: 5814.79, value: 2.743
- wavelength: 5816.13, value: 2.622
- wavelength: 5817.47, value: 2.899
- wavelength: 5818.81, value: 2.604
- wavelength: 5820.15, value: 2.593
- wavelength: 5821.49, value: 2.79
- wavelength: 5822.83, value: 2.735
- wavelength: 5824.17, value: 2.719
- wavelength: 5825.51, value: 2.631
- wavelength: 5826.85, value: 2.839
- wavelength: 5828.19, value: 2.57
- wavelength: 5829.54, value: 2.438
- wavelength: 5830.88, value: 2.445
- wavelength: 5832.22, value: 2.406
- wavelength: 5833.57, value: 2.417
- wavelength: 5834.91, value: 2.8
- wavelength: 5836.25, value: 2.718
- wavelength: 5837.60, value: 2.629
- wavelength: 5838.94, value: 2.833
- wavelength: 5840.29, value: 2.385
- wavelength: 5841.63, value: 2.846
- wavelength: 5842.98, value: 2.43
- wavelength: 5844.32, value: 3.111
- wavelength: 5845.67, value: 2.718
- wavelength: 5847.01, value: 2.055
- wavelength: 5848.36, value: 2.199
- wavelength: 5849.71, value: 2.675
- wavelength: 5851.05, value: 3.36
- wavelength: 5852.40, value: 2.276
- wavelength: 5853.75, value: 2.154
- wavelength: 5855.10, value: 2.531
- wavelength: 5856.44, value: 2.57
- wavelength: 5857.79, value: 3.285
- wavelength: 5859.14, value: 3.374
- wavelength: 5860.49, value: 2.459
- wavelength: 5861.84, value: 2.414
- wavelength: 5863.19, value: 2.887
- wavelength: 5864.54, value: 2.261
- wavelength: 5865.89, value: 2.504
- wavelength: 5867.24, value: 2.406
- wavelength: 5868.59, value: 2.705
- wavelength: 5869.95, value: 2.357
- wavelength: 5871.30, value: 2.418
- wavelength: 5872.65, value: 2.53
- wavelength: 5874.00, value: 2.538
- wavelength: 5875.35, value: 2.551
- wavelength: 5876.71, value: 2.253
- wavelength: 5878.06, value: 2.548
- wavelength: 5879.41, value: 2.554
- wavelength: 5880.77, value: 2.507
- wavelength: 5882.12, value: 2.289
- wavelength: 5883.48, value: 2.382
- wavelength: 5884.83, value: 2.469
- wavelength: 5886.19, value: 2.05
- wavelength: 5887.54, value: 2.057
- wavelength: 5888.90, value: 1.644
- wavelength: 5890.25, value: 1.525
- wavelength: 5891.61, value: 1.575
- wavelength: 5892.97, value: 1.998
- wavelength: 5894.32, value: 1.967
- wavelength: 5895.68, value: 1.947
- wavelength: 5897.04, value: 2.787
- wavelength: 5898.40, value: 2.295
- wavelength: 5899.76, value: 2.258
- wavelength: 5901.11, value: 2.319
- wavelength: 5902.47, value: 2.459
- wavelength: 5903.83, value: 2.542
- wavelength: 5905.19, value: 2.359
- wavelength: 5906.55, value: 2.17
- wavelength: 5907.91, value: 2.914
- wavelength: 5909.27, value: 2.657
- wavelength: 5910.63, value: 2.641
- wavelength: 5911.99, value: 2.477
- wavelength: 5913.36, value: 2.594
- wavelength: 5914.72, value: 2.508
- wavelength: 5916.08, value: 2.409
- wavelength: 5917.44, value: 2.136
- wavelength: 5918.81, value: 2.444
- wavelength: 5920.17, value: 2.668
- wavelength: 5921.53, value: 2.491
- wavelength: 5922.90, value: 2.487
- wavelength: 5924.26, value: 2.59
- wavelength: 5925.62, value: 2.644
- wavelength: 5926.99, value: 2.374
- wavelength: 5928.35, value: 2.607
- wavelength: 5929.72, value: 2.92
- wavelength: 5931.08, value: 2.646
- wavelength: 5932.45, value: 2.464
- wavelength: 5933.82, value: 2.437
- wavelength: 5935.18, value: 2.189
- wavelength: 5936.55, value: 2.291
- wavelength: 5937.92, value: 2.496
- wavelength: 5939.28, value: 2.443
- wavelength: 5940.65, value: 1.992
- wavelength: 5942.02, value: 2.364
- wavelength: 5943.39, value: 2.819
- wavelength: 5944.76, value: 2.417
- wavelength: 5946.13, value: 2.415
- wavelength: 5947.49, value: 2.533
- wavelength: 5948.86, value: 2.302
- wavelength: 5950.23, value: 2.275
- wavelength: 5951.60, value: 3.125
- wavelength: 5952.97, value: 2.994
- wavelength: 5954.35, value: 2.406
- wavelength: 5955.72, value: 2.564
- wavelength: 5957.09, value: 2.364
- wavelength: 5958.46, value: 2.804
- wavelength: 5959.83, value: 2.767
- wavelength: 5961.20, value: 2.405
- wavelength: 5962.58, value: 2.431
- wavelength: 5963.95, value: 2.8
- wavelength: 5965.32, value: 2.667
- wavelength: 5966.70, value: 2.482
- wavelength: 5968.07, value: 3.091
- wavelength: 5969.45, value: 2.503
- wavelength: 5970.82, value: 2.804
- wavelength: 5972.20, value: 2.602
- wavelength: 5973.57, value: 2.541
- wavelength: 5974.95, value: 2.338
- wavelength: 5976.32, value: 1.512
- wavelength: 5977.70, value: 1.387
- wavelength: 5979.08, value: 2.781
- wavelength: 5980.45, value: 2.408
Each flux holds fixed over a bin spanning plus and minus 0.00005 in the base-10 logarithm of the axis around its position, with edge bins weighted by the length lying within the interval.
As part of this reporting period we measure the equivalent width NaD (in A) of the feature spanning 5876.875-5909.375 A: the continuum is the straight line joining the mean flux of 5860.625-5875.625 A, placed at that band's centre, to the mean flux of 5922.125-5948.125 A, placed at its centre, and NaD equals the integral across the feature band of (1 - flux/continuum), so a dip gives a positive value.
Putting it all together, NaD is 3.1 A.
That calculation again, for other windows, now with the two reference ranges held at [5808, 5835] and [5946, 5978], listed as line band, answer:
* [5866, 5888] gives 1.48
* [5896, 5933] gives 0.76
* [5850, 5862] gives -0.52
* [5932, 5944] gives 0.74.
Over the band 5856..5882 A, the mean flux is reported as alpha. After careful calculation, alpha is 2.58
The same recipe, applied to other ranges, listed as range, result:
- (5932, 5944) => 2.38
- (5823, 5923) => 2.47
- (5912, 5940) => 2.49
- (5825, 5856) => 2.59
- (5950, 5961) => 2.67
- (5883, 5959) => 2.41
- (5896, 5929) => 2.49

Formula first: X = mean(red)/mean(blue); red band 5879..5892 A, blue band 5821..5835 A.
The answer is 0.81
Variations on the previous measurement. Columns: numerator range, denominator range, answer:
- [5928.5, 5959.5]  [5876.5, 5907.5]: 1.13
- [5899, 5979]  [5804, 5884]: 0.96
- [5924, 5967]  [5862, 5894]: 1.10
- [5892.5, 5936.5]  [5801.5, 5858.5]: 0.93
